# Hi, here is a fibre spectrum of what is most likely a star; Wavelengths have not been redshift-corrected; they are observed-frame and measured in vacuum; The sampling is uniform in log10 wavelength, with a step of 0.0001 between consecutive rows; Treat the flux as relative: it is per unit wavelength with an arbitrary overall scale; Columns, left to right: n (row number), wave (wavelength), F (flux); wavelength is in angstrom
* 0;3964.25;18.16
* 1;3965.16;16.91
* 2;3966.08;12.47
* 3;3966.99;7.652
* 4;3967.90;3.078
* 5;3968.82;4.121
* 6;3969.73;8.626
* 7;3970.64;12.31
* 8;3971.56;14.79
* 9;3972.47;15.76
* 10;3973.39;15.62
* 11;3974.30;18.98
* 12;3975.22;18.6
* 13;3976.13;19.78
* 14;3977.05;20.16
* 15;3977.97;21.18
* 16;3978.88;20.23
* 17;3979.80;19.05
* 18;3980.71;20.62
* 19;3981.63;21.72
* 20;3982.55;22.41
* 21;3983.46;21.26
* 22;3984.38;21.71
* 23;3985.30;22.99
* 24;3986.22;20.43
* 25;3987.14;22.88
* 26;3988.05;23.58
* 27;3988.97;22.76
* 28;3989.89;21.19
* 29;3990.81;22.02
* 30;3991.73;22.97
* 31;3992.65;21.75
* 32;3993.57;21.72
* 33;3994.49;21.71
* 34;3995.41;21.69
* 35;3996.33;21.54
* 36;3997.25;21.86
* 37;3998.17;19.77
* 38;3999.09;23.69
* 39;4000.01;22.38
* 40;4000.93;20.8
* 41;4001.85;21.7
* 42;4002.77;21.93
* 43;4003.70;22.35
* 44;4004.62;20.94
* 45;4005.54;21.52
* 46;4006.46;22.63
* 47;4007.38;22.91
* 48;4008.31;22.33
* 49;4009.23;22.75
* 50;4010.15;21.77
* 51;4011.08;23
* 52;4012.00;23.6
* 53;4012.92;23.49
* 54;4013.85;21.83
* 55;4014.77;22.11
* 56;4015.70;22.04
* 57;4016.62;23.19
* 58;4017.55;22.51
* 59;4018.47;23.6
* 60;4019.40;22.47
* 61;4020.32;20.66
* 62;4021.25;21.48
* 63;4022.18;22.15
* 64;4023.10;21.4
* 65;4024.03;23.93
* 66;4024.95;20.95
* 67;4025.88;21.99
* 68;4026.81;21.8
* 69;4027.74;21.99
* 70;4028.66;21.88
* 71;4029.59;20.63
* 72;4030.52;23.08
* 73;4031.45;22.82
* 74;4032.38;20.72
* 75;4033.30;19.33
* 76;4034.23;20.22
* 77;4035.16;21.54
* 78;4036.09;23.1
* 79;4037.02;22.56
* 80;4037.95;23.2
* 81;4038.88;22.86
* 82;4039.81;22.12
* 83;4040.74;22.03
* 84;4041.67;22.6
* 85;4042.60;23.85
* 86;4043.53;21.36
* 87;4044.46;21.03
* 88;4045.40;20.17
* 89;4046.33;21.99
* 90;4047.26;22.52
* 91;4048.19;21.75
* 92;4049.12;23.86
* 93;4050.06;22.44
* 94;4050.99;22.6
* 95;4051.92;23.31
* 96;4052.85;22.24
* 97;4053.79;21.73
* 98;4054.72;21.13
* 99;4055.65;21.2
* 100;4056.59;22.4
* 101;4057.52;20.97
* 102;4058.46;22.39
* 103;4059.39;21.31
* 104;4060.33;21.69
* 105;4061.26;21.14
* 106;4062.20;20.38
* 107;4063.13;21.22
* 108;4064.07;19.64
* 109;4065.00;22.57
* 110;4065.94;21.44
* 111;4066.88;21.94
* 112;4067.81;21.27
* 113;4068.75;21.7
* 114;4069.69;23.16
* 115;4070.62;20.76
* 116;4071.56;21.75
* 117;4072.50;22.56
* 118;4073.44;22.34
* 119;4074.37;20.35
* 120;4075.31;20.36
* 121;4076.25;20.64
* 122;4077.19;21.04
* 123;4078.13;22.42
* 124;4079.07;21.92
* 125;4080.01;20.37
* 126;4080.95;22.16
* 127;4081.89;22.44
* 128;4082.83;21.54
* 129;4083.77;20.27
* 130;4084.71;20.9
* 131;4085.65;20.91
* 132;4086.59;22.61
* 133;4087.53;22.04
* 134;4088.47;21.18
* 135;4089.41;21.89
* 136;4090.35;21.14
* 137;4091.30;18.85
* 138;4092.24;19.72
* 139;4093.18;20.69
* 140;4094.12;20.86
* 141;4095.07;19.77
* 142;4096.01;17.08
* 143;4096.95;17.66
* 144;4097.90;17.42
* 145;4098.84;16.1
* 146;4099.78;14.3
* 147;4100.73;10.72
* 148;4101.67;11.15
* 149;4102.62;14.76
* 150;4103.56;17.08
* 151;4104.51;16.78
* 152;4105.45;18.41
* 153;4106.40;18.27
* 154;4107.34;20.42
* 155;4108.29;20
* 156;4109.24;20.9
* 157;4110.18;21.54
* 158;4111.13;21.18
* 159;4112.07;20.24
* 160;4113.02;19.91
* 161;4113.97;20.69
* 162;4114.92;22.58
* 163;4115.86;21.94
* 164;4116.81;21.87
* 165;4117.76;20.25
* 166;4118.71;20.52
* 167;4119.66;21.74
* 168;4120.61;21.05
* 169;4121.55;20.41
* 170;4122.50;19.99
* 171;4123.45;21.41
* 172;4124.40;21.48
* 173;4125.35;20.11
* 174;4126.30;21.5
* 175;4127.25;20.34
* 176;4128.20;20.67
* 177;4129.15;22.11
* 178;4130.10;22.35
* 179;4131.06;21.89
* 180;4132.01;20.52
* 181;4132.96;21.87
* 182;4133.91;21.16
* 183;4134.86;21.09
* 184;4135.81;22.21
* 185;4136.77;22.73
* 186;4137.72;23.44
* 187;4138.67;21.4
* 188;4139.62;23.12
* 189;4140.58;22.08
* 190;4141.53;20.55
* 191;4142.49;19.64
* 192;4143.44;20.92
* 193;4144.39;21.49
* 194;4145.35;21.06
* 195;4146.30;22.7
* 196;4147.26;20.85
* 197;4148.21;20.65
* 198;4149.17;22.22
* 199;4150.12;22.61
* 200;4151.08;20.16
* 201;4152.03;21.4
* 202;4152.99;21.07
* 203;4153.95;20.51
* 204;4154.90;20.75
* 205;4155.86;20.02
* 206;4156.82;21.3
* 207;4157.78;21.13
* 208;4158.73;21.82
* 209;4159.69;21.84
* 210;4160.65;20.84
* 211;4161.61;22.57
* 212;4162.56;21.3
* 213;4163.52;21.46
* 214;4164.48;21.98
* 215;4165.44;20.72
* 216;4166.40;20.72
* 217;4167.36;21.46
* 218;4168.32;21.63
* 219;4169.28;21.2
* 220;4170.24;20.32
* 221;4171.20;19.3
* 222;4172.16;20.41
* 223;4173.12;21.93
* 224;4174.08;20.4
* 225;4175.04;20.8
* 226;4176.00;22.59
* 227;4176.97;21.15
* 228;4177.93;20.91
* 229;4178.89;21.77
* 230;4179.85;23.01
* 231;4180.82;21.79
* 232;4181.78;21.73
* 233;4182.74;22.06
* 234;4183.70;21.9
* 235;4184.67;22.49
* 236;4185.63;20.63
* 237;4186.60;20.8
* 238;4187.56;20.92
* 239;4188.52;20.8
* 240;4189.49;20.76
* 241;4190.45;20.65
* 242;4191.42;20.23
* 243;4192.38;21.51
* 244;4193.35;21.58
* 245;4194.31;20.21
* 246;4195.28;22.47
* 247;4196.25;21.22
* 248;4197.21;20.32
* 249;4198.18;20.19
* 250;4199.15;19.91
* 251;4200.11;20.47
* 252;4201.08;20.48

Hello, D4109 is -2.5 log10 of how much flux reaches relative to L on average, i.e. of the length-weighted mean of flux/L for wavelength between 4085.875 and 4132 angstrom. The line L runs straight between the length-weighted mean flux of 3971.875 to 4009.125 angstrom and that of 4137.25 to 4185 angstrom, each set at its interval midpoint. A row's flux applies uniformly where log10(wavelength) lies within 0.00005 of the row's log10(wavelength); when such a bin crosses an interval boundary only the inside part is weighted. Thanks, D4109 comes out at 0.09 mag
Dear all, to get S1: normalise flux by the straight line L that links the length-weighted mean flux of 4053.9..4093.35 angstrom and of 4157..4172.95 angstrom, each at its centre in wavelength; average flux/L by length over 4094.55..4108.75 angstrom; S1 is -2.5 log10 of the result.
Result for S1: 0.27 mag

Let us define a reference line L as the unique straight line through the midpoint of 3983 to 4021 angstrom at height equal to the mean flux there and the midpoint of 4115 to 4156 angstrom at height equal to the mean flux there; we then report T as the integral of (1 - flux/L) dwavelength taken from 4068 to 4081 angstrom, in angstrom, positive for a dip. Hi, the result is 0.1 angstrom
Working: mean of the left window 22.1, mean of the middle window 21.5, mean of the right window 21.3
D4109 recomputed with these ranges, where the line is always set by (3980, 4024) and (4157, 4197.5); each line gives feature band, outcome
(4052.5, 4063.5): 0.02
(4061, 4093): 0.02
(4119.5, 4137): 0.01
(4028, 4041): 0.00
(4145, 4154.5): 0.00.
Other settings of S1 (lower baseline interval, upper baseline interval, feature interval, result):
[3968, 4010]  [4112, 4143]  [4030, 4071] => -0.061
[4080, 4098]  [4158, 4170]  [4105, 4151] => -0.008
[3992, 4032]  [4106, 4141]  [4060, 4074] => 0.005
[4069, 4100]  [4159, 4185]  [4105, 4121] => 0.010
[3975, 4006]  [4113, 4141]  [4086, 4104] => 0.180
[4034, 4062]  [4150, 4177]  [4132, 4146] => -0.015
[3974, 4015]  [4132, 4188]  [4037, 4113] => 0.046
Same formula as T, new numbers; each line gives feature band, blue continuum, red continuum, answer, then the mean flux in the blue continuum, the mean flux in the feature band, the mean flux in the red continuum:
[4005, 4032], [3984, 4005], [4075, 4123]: -1.1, 21.9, 22.3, 19.8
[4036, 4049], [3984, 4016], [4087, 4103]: -1.3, 22.1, 22.2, 18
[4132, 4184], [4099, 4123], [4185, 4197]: -3.1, 19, 21.4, 21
